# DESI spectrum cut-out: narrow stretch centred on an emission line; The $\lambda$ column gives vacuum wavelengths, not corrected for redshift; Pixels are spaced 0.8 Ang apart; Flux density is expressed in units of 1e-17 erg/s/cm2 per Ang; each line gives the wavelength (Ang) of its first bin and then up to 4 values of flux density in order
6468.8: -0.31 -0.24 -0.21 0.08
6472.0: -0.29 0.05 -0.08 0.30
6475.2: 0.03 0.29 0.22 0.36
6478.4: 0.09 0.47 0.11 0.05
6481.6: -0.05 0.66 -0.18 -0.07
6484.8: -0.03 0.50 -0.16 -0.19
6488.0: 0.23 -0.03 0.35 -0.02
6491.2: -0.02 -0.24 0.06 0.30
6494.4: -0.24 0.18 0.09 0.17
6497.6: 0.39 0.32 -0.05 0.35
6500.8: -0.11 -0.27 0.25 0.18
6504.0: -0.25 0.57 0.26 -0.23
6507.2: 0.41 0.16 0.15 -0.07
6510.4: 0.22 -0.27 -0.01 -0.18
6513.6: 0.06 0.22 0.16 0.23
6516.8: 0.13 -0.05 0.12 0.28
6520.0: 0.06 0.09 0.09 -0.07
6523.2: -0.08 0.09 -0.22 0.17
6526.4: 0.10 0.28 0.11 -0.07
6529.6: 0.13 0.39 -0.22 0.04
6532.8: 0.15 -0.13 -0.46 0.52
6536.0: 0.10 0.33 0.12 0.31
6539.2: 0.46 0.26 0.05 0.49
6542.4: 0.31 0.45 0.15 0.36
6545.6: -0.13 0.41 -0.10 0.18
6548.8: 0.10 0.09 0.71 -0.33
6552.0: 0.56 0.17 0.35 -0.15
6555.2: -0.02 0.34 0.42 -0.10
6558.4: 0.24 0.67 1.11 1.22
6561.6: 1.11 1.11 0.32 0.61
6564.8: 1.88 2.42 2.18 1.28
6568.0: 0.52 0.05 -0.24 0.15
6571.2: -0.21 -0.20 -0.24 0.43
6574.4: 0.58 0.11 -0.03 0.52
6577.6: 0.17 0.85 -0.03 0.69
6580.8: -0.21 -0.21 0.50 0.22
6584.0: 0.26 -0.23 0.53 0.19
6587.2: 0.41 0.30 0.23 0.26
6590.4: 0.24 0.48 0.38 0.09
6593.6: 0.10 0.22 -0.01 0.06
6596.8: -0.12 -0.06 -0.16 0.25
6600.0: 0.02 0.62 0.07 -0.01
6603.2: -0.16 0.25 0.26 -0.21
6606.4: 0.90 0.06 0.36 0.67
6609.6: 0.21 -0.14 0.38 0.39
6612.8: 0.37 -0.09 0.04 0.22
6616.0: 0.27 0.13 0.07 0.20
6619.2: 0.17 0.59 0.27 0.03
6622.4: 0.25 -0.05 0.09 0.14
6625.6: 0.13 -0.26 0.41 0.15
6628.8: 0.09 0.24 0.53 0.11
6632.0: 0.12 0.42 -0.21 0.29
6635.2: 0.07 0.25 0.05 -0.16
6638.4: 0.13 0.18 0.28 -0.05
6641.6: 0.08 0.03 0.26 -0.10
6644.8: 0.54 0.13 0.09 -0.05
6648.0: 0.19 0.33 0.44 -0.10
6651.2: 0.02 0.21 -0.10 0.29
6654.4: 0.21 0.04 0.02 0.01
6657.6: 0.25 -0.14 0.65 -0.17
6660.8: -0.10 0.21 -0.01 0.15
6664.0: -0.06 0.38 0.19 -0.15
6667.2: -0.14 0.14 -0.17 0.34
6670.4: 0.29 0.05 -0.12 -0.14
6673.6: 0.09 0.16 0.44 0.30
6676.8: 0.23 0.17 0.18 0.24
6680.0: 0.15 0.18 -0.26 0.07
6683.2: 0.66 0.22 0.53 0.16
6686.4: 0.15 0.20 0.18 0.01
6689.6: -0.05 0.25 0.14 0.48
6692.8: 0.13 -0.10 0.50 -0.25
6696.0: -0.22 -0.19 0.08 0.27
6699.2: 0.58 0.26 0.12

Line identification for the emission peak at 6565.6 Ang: [O II] 3727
